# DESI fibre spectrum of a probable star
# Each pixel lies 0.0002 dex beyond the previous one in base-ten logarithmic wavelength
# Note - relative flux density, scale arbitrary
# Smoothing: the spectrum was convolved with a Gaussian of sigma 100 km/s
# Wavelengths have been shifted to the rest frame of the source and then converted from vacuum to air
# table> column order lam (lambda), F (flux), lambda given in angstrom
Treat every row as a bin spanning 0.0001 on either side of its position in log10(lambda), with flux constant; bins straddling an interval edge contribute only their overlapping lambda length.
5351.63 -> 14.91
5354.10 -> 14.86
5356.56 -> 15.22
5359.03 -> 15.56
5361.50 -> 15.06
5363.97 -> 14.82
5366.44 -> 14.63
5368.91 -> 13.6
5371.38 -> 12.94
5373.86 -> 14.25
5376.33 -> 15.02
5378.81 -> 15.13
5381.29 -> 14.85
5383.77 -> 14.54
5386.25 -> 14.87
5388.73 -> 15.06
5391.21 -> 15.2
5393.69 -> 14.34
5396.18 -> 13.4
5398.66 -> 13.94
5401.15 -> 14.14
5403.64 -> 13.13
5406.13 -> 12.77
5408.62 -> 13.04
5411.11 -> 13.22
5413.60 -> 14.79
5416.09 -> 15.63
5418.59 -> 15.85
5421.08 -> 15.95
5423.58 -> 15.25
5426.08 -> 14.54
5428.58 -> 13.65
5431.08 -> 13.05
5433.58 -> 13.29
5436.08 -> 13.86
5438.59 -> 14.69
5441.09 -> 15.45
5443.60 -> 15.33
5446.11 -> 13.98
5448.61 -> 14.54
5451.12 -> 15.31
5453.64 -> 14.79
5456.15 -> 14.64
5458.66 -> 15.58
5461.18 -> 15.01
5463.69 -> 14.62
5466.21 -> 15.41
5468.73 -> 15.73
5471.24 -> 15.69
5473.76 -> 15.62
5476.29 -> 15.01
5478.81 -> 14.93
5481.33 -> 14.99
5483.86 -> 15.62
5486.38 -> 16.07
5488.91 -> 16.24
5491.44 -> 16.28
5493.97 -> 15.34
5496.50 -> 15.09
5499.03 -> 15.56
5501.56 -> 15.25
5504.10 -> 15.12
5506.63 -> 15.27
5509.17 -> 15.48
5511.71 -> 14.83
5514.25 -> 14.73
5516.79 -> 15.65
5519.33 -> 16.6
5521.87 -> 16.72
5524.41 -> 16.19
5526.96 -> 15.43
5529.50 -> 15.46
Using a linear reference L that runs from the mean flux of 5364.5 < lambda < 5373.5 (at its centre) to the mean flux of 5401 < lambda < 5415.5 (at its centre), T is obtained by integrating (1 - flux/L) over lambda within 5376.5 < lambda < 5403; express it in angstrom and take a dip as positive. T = -1.6 angstrom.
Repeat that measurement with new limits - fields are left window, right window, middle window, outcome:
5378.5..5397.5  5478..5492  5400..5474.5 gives 2.8 angstrom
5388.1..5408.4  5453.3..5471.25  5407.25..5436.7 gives 0.1 angstrom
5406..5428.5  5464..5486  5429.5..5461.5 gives 0.9 angstrom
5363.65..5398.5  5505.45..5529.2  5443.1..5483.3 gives 0.3 angstrom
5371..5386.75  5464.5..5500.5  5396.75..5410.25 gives 1.3 angstrom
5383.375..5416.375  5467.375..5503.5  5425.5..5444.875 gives 0.6 angstrom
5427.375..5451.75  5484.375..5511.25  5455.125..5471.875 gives -0.5 angstrom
